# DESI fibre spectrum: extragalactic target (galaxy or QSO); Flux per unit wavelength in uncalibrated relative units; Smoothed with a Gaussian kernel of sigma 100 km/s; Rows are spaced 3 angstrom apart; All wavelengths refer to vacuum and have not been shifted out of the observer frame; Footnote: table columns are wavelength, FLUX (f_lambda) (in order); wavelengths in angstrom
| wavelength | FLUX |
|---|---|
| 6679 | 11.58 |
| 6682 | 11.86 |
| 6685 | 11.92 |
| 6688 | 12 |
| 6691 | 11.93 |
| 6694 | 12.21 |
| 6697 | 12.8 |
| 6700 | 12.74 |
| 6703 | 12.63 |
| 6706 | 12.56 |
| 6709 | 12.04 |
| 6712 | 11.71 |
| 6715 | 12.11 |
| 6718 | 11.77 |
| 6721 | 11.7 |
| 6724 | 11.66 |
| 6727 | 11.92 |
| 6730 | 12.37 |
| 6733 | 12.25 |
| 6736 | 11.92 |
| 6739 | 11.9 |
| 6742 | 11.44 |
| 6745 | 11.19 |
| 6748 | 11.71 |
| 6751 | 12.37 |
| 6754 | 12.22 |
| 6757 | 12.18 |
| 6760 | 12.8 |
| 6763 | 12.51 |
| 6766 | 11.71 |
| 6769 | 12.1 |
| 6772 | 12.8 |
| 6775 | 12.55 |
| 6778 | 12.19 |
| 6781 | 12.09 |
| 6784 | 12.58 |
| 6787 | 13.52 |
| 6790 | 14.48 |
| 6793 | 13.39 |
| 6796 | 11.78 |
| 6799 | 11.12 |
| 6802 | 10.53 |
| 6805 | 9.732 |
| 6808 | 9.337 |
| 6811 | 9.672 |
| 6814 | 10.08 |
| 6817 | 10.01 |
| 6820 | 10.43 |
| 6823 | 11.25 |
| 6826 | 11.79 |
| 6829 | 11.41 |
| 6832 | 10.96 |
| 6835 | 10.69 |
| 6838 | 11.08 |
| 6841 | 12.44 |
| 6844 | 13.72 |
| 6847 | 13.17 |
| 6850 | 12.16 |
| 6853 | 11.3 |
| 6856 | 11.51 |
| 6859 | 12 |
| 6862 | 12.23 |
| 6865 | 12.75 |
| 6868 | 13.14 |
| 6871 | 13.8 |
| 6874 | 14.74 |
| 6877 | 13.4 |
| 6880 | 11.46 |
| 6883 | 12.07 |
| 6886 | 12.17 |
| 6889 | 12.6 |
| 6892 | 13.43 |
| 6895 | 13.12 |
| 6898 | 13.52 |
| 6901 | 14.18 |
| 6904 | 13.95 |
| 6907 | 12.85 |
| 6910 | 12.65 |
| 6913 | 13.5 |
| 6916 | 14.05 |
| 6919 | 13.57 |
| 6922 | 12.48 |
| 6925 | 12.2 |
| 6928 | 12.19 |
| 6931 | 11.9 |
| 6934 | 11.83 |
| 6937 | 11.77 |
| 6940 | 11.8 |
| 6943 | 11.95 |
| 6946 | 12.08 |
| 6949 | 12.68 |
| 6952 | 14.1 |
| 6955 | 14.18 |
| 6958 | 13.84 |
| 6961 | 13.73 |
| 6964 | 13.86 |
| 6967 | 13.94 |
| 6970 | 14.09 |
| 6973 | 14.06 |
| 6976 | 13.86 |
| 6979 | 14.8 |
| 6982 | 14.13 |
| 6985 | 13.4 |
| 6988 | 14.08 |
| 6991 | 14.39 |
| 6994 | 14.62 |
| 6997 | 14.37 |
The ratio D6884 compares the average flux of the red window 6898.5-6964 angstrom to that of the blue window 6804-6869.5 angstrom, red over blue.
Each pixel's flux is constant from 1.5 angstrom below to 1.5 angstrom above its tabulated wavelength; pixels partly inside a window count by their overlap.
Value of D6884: 1.14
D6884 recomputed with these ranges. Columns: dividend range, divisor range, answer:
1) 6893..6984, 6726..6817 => 1.12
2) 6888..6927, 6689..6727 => 1.09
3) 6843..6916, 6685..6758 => 1.07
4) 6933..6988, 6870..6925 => 1.02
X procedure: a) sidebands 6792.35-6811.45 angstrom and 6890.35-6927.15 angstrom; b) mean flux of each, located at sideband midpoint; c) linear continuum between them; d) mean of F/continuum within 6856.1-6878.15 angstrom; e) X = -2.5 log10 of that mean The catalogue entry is -0.06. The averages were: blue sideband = 10.7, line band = 13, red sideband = 13.3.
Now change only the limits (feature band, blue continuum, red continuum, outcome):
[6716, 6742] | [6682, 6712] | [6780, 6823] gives 0.006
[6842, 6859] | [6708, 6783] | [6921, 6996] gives 0.028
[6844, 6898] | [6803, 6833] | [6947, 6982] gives -0.089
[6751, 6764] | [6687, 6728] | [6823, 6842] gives -0.053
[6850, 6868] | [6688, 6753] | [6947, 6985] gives 0.088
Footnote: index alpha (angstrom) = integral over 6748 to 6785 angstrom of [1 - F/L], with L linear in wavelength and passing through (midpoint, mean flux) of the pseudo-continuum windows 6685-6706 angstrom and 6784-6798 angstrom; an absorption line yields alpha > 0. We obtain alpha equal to 1.79 angstrom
